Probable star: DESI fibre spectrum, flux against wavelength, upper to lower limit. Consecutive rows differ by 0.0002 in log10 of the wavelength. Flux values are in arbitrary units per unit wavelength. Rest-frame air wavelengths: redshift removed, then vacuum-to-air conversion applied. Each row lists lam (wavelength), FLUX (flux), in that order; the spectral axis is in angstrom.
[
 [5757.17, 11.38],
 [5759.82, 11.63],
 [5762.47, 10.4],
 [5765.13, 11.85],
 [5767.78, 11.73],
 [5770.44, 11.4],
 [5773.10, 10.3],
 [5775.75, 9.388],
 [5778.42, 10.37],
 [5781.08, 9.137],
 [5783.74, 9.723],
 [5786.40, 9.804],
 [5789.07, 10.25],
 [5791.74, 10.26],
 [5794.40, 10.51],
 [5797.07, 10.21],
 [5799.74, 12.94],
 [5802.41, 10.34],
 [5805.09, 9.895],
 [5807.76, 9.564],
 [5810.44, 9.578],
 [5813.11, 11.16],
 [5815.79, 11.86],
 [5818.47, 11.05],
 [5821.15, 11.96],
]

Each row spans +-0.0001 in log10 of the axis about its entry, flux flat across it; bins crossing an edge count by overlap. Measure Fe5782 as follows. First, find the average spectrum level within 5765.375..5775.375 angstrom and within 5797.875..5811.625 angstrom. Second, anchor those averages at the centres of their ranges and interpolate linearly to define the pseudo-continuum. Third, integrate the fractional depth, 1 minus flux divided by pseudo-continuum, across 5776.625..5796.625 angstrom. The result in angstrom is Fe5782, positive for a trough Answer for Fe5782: 1.4 angstrom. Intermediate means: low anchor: 11.1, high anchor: 10.5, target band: 10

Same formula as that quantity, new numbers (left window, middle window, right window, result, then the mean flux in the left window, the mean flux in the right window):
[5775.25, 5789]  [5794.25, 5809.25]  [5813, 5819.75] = 0.1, 9.75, 11.4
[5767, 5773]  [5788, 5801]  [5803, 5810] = -0.7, 11.3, 9.76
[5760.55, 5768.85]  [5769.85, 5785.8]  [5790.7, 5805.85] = 1.6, 11.3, 10.7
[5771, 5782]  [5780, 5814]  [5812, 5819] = 1.4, 9.93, 11.4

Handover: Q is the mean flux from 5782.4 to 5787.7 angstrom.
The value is 9.77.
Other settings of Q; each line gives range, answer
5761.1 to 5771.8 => 11.3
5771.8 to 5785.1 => 9.79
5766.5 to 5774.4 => 11.1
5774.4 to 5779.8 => 9.88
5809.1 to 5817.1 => 10.9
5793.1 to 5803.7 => 11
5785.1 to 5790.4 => 10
